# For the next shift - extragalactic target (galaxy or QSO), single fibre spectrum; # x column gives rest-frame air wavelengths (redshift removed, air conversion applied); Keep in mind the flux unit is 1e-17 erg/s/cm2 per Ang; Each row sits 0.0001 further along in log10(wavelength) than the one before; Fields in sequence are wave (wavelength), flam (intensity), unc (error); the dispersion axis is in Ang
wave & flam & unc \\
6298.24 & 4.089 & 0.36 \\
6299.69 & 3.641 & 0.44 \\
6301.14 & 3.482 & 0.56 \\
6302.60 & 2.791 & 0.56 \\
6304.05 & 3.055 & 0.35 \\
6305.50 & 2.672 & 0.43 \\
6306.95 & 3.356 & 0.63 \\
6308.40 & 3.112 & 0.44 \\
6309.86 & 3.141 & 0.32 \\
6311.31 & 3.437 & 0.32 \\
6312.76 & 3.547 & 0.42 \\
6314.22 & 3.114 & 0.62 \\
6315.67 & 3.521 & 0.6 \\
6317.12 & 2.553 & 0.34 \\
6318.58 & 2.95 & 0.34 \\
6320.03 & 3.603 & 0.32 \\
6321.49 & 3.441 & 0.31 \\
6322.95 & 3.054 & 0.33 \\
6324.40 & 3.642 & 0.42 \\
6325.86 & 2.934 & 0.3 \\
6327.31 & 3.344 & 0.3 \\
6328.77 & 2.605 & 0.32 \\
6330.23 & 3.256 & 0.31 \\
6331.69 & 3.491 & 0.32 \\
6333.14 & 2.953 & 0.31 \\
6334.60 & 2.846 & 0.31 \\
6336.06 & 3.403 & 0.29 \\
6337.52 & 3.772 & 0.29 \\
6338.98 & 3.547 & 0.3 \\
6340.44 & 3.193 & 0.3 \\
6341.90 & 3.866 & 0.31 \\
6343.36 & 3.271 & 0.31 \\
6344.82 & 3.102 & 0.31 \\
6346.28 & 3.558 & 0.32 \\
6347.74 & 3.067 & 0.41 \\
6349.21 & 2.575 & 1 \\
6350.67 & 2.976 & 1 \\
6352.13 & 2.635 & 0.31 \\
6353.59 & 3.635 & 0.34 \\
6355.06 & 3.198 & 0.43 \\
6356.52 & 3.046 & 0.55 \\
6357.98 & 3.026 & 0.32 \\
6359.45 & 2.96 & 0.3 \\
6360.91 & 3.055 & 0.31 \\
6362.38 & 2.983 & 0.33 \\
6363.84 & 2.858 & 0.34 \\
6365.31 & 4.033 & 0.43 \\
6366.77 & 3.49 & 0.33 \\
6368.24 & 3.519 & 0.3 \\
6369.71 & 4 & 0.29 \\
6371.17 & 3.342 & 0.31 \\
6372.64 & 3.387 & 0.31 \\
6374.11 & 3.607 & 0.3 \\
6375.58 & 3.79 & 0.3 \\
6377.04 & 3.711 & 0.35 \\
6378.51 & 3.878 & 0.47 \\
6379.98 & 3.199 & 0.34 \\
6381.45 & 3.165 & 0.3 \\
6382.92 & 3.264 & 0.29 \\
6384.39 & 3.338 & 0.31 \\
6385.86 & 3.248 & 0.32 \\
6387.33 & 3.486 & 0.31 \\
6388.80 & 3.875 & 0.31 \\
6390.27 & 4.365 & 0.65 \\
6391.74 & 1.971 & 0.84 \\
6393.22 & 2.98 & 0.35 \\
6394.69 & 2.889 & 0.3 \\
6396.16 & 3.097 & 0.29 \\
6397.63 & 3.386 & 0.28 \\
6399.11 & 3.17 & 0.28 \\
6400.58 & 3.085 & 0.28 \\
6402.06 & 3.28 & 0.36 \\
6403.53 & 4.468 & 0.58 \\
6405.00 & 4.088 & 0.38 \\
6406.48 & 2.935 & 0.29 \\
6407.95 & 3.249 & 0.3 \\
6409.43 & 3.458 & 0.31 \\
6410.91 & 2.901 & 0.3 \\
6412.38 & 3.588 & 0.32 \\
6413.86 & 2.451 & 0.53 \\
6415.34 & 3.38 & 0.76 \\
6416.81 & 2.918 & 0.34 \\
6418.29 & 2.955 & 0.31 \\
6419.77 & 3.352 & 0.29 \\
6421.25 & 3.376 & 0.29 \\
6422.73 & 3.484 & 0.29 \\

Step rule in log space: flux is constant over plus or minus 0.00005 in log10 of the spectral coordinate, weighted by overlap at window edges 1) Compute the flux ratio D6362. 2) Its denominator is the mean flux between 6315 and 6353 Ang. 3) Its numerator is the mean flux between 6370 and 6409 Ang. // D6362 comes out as 1.1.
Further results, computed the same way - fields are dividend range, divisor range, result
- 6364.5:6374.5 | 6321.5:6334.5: 1.14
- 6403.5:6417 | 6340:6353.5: 1.04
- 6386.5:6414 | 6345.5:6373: 1.03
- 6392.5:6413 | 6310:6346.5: 1.02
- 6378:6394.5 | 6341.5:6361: 1.06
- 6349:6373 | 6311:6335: 1.01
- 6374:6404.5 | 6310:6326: 1.04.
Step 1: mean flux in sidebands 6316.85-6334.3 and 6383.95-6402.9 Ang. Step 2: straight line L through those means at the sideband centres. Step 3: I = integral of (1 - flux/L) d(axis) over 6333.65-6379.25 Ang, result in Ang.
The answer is -1.86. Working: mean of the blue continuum 3.16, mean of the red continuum 3.25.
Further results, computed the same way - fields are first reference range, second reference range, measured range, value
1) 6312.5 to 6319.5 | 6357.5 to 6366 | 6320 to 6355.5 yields -1.1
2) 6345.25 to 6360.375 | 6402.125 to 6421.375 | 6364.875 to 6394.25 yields -2.7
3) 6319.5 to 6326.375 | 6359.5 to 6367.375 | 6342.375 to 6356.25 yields 0.7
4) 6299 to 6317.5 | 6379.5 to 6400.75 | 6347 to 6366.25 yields 0.8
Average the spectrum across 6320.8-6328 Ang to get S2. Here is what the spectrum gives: 3.28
